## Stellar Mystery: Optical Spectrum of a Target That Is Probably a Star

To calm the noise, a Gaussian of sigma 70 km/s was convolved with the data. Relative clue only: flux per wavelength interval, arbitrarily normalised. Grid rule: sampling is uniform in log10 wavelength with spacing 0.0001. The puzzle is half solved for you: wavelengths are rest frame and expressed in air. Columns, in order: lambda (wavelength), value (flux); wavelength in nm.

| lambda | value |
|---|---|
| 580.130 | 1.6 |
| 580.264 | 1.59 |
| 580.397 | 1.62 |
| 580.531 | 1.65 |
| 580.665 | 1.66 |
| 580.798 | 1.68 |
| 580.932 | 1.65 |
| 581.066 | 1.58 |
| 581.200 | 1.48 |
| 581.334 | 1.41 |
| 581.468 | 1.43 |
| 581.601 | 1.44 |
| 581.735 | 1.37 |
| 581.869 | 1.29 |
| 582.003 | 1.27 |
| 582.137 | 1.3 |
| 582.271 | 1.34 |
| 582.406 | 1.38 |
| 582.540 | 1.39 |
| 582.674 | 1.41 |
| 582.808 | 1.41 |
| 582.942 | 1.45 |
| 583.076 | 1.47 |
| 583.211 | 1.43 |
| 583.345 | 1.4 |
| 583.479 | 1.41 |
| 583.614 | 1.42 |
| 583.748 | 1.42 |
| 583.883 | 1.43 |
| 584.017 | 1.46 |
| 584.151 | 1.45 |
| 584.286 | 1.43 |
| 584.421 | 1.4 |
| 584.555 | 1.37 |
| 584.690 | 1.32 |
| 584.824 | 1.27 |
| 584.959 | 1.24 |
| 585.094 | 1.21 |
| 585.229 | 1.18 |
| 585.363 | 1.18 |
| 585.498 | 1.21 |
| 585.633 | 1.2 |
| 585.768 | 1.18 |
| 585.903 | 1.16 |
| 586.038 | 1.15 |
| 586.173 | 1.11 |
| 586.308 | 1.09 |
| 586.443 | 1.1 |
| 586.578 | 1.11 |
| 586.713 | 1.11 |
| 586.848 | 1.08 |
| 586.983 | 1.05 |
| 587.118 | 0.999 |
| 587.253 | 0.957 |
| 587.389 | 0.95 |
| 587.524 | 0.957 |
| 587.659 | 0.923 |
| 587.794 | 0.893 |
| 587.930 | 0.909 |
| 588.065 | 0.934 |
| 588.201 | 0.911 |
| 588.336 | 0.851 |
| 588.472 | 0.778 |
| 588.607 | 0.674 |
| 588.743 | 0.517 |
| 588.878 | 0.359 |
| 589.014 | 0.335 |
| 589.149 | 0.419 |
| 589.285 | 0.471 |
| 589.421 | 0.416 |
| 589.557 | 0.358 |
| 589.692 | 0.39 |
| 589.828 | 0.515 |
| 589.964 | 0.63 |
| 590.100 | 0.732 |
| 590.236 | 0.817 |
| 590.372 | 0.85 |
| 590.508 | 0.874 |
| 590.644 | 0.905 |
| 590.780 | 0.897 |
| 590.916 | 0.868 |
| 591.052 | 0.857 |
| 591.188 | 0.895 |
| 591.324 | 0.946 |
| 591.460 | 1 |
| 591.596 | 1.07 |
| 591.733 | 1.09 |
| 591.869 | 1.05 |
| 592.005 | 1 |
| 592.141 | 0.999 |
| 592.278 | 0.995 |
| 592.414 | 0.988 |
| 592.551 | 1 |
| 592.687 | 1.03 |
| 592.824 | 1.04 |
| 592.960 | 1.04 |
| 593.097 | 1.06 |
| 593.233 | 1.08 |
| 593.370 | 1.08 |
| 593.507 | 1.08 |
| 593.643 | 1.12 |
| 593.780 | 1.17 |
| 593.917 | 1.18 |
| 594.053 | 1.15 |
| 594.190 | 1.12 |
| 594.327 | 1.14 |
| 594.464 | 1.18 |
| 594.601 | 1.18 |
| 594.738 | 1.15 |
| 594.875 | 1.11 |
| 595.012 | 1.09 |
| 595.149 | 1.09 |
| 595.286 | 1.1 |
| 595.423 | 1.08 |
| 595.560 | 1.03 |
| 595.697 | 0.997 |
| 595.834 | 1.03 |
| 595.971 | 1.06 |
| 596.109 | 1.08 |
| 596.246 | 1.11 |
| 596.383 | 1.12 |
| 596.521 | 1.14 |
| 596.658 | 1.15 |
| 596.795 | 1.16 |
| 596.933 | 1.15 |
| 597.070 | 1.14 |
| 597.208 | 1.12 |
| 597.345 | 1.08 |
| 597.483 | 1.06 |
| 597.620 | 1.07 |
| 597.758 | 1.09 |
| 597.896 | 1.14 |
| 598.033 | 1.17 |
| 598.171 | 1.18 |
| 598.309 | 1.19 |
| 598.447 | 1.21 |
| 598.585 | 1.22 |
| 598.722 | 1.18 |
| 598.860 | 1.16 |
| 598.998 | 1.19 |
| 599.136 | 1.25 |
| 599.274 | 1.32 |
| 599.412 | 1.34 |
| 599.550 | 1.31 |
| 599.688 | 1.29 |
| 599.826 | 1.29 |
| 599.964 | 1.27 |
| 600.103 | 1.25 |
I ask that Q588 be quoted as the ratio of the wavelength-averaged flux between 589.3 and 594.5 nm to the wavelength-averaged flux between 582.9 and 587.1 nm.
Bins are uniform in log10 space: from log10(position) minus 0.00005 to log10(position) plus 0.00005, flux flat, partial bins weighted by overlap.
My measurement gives 0.73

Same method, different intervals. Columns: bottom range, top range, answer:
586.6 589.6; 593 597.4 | 1.43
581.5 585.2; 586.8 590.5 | 0.53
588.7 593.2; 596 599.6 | 1.45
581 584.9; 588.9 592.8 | 0.57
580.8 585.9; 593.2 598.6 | 0.82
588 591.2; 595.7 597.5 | 1.64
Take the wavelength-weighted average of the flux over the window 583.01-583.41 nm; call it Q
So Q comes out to 1.43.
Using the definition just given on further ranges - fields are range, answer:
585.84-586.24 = 1.14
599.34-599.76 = 1.31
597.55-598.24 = 1.13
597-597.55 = 1.1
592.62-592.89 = 1.03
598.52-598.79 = 1.2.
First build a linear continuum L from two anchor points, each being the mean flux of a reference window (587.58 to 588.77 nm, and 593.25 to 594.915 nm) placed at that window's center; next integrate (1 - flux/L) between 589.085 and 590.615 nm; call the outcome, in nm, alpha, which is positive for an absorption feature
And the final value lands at 0.54 nm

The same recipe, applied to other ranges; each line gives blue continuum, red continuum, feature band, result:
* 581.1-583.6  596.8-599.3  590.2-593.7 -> 0.74 nm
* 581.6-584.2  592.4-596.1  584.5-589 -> 0.97 nm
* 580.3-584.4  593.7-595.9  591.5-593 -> 0.20 nm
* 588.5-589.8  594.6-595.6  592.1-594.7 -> -0.50 nm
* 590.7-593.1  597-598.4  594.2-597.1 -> -0.09 nm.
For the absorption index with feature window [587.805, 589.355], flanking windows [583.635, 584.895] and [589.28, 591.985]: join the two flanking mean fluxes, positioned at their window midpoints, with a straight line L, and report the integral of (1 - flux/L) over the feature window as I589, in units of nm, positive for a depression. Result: 0.53 nm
